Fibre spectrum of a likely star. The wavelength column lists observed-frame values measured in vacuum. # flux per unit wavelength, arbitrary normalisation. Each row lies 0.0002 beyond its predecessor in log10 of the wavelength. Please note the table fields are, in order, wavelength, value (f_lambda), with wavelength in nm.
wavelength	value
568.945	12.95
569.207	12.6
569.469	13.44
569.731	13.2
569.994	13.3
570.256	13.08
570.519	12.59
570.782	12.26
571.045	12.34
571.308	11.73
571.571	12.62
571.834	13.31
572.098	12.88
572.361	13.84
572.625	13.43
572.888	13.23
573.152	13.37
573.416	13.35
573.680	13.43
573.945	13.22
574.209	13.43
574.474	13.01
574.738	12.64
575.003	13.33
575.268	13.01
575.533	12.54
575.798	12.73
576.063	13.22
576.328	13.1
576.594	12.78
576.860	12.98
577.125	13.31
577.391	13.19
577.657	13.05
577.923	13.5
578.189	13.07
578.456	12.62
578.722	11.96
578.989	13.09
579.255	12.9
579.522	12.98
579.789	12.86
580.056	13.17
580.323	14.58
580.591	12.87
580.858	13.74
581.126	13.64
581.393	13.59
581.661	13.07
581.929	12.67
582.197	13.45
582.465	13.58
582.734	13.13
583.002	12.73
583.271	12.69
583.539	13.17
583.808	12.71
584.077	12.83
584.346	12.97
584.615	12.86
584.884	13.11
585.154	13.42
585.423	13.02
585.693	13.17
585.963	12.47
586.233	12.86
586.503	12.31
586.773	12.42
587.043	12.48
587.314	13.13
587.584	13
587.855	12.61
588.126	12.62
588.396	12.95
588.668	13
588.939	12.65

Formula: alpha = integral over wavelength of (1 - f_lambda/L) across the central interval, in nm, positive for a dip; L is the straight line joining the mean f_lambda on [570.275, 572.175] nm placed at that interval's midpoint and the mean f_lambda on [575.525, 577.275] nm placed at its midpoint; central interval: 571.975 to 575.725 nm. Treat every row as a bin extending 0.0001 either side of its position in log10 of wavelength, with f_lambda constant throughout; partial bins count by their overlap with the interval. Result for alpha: -0.12 nm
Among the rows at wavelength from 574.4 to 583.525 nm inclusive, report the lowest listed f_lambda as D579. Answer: 11.96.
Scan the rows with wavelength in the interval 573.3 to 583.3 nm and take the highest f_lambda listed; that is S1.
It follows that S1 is 14.58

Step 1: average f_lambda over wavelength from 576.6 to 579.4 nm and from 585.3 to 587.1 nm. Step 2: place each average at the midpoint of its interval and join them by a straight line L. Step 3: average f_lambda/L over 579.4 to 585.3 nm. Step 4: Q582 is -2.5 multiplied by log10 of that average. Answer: -0.030 mag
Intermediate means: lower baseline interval 13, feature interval 13.2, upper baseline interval 12.7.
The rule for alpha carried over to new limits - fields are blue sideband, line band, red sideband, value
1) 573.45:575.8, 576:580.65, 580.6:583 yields 0.04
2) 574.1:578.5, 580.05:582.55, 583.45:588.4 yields -0.10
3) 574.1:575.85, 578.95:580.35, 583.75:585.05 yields -0.03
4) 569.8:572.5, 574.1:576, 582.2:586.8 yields -0.02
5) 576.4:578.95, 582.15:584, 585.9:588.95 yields -0.03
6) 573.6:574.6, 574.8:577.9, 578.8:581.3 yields 0.06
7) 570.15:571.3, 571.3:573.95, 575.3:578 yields -0.11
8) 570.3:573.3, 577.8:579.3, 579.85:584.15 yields 0.03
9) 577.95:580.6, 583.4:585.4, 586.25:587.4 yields -0.04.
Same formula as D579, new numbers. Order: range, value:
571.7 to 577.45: 12.54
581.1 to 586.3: 12.47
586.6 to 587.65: 12.42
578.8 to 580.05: 12.86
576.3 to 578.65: 12.62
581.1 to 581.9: 13.07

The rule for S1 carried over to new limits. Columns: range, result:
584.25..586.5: 13.42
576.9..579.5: 13.5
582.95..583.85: 13.17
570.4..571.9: 13.31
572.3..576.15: 13.84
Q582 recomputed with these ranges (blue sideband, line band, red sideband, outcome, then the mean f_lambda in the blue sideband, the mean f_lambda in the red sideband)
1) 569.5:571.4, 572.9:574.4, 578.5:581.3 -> -0.039 mag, 12.7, 13.2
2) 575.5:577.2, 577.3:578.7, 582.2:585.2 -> -0.001 mag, 13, 13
